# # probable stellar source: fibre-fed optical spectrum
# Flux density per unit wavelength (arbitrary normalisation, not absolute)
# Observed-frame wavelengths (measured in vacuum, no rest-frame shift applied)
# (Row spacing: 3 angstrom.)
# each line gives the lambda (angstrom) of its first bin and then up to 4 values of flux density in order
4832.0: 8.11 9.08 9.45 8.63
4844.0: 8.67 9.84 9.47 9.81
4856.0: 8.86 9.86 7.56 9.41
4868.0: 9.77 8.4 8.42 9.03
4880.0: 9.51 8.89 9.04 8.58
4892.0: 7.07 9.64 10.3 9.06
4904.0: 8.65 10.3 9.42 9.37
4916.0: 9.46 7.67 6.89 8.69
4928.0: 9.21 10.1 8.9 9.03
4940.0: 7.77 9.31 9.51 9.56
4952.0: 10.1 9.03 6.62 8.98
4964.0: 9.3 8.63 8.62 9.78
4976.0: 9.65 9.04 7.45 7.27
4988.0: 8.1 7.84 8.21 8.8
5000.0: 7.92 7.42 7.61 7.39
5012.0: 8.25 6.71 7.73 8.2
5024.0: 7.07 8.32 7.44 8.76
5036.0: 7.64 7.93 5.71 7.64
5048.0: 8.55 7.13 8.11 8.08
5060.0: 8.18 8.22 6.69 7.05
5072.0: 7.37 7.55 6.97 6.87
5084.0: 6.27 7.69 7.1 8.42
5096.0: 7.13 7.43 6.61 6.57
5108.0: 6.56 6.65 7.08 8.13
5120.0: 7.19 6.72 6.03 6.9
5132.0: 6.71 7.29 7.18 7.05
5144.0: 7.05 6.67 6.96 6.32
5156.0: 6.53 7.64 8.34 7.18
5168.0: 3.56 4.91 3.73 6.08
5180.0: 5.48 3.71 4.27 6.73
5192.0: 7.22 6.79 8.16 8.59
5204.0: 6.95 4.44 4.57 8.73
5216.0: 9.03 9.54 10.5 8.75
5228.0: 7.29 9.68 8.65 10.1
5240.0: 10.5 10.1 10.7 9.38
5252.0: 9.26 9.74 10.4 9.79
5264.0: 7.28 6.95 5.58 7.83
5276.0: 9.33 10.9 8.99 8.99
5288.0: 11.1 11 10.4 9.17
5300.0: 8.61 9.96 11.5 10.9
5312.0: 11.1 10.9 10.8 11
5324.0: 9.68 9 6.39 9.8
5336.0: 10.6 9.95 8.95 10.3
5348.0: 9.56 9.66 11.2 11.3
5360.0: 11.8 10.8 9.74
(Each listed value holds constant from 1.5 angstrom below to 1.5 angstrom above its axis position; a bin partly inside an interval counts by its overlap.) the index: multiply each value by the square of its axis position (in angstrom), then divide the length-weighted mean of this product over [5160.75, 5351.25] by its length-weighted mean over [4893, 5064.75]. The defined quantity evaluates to 1.14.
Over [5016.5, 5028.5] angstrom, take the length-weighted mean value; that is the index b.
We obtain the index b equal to 7.83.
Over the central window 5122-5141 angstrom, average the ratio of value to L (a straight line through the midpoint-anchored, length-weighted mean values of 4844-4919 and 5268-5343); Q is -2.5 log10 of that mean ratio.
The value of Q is 0.35 mag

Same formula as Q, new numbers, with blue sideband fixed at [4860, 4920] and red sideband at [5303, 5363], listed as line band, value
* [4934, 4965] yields 0.03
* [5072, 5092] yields 0.32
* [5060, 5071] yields 0.26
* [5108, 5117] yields 0.34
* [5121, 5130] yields 0.42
